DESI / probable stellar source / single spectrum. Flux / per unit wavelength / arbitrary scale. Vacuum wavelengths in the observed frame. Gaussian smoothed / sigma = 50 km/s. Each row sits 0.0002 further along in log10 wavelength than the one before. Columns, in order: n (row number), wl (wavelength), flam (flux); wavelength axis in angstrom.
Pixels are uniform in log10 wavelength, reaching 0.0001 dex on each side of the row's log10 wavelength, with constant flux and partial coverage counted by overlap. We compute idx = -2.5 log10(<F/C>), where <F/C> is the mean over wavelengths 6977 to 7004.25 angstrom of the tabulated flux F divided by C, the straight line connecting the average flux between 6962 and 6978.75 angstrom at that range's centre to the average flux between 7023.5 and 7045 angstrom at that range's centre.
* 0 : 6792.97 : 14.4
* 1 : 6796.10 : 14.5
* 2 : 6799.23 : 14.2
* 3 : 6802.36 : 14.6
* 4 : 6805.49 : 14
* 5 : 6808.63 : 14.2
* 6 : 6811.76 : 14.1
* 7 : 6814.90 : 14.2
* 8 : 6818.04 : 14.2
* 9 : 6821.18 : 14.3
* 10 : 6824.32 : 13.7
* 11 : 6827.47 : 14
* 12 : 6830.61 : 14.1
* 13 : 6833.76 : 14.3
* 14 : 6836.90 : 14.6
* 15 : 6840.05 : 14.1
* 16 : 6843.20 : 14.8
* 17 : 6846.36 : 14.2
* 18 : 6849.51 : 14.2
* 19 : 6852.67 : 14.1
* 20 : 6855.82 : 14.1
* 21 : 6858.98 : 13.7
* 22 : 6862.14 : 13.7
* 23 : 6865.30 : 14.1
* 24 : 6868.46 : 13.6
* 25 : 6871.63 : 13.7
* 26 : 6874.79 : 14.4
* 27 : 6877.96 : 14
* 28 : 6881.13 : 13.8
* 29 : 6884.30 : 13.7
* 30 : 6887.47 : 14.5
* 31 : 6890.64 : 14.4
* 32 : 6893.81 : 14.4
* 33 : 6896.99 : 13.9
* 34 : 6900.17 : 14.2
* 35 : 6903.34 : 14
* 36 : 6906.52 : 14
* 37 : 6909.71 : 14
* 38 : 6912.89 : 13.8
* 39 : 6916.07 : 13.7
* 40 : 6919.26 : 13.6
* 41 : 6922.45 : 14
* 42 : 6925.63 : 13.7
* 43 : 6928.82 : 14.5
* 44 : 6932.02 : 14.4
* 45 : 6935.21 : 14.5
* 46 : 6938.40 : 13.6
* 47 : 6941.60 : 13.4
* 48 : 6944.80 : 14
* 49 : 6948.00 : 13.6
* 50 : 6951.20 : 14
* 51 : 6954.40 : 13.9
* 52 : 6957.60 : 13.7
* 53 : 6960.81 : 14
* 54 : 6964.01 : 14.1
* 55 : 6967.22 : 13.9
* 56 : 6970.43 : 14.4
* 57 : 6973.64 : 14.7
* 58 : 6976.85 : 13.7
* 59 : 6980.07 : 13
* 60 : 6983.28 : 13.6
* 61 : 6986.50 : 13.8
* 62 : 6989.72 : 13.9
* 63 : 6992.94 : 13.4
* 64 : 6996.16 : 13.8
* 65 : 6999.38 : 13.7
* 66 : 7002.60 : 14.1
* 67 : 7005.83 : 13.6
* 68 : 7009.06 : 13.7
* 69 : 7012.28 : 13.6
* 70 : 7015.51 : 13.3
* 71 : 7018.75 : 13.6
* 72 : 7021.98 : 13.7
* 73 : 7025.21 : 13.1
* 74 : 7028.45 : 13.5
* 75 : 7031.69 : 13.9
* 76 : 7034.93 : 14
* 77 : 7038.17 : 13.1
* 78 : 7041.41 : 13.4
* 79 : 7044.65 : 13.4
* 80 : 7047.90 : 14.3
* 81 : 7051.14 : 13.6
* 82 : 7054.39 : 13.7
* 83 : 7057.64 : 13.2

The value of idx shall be 0.02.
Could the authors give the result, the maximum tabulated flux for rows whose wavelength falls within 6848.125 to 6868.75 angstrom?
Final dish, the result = 14.2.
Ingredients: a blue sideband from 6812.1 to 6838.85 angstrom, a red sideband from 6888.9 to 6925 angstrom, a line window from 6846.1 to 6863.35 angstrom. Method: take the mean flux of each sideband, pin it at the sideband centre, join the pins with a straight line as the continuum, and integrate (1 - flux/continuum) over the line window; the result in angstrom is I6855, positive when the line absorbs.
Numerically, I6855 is 0.14 angstrom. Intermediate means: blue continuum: 14.2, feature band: 14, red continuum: 14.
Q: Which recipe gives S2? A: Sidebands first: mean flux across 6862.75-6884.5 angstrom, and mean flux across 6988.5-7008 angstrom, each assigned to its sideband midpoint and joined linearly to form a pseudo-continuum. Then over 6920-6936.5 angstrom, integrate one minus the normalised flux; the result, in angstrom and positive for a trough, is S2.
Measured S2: -0.4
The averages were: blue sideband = 13.9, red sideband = 13.7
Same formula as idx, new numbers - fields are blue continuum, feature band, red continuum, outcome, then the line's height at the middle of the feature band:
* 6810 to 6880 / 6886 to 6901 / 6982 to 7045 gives -0.02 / 14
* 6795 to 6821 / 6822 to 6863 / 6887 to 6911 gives 0.01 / 14.2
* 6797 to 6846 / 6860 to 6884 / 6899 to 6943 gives 0.02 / 14.1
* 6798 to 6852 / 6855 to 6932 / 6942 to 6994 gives 0.00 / 14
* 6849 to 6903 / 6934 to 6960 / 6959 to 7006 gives 0.01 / 13.9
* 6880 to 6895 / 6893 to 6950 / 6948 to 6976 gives 0.01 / 14.1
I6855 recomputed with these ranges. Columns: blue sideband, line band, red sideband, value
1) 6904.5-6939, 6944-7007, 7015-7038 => -0.3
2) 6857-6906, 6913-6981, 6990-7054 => -0.5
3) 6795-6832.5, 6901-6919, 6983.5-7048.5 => 0.0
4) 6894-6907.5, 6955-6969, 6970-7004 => 0.0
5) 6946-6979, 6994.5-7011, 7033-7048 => 0.0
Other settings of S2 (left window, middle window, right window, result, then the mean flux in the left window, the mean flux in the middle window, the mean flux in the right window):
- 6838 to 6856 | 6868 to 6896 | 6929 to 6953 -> 0.16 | 14.3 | 14.1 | 14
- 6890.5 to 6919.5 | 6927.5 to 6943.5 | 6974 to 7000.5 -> -0.23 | 14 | 14.1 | 13.7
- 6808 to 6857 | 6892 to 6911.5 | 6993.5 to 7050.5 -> -0.13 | 14.2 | 14.1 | 13.6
